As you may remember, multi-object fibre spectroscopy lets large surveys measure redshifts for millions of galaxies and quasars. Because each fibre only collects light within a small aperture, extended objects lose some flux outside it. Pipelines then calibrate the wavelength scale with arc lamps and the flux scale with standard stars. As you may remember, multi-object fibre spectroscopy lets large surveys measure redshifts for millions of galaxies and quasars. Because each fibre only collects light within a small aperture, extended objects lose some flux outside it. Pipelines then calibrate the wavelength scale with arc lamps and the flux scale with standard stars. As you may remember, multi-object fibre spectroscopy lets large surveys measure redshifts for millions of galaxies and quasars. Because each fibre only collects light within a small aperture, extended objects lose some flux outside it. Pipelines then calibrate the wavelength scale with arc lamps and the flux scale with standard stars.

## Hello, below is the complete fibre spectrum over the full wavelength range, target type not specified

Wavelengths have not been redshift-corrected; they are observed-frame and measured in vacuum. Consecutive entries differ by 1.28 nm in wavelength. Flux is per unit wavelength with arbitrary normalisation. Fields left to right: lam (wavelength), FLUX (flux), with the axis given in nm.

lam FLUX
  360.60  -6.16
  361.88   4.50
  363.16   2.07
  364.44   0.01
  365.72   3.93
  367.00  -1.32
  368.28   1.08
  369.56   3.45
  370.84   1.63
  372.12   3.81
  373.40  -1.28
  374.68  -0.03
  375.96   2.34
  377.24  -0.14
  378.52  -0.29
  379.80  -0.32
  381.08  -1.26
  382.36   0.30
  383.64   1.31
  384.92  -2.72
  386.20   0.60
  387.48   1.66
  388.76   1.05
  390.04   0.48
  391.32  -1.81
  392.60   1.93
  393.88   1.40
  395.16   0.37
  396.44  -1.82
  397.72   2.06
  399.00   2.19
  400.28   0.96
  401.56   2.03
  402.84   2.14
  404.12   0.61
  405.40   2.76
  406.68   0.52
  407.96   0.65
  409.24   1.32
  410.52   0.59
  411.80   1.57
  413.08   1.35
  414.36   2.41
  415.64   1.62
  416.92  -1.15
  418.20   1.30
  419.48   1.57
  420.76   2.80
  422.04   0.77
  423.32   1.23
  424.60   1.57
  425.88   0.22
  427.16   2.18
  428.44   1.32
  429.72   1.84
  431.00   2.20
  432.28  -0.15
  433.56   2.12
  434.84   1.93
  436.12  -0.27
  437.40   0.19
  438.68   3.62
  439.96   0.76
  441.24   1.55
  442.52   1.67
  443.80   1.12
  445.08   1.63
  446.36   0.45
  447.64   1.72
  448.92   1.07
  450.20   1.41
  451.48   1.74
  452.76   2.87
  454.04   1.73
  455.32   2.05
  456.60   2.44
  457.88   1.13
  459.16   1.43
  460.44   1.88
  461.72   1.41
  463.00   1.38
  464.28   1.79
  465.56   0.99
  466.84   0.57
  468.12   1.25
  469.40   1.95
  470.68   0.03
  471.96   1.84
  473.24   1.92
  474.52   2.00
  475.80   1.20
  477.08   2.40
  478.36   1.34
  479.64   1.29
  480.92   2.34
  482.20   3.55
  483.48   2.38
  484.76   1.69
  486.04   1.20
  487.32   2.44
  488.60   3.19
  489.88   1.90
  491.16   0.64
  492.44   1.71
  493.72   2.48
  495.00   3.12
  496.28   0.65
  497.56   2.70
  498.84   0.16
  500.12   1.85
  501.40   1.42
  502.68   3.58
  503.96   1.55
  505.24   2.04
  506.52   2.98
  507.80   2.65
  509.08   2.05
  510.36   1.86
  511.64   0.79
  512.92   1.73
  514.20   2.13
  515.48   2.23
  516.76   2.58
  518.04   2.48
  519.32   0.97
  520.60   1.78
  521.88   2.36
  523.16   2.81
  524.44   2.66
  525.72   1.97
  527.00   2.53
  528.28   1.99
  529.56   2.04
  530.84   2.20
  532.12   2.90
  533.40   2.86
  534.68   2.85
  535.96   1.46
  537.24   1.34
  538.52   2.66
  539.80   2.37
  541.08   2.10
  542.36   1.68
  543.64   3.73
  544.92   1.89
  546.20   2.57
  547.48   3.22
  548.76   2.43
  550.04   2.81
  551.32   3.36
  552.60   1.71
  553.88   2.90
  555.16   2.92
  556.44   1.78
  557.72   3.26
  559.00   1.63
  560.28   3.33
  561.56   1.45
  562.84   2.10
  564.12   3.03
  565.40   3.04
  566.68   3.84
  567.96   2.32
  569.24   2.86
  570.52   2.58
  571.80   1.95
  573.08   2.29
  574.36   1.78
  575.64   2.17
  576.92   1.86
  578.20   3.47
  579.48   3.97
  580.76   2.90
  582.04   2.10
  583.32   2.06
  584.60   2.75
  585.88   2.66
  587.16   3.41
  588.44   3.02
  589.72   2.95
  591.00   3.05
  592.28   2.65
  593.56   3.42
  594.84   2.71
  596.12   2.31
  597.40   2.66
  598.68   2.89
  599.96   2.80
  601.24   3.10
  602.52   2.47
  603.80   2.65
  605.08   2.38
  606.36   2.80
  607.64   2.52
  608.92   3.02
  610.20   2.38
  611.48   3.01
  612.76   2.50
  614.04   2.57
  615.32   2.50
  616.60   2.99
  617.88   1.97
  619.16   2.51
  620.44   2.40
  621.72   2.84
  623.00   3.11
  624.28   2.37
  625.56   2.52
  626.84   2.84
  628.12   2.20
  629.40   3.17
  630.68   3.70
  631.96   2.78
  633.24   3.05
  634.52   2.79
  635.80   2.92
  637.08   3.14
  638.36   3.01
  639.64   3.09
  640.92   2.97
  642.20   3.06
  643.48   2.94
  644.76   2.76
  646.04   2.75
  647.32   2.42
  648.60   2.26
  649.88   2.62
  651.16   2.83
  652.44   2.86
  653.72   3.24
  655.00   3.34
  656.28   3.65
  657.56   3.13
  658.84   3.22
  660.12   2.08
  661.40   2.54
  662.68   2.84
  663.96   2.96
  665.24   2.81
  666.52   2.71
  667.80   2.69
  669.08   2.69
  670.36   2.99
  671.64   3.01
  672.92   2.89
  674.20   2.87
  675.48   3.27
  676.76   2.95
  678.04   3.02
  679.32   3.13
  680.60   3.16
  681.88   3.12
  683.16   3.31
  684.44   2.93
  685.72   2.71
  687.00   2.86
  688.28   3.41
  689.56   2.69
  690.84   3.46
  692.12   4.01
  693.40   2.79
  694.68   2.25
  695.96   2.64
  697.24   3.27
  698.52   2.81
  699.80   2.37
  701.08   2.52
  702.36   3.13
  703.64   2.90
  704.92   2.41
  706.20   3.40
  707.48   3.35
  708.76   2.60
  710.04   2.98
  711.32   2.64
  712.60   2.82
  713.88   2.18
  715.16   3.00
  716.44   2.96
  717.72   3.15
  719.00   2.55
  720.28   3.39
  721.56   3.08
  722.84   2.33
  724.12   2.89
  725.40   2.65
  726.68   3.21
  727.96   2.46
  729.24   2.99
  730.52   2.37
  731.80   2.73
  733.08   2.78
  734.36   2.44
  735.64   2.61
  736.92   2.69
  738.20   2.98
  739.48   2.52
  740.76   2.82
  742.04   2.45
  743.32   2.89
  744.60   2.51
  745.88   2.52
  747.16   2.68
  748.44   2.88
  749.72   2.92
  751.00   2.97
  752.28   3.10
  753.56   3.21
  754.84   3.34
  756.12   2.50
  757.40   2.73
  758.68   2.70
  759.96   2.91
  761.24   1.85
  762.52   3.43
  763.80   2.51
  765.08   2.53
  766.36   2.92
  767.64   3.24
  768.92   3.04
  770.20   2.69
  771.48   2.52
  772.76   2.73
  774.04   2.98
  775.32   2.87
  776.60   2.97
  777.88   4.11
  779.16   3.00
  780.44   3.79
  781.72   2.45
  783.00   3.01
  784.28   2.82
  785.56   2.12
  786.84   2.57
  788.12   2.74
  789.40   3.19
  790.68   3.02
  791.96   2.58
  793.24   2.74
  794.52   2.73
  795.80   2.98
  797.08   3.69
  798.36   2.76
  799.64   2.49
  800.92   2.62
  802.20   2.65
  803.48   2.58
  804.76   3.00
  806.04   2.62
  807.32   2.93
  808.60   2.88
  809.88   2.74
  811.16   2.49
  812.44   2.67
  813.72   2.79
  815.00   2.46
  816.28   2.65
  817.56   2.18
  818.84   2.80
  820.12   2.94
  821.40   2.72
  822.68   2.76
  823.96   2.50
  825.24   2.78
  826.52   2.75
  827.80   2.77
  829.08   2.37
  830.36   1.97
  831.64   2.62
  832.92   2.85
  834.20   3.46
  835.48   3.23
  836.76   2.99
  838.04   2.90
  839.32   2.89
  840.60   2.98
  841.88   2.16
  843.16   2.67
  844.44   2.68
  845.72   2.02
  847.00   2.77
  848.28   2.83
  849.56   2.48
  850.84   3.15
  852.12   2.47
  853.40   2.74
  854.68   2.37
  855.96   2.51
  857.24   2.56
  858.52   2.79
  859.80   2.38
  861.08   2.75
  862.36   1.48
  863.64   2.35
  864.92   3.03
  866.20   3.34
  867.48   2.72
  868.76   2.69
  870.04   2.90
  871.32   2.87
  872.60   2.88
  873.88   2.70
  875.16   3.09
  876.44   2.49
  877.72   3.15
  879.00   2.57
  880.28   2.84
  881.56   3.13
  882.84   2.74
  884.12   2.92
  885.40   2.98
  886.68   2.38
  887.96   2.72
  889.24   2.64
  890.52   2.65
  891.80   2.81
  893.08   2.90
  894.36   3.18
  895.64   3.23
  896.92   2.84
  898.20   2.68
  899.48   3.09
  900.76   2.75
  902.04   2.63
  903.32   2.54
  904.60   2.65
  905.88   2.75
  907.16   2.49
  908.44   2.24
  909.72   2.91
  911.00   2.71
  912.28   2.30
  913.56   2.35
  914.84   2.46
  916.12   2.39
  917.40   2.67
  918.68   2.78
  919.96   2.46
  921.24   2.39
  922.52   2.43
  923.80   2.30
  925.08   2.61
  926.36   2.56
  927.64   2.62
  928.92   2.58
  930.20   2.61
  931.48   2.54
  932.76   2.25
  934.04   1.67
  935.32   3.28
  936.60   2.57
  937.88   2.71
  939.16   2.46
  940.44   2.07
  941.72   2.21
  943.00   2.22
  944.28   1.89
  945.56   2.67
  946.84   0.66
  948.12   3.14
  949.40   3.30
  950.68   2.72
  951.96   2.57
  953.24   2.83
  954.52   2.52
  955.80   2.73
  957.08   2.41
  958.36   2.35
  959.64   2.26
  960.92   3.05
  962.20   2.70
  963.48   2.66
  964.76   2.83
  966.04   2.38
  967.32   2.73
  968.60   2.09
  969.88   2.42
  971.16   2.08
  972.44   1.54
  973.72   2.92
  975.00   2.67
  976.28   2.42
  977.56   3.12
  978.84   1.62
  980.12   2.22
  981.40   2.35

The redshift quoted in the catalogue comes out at 0.19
